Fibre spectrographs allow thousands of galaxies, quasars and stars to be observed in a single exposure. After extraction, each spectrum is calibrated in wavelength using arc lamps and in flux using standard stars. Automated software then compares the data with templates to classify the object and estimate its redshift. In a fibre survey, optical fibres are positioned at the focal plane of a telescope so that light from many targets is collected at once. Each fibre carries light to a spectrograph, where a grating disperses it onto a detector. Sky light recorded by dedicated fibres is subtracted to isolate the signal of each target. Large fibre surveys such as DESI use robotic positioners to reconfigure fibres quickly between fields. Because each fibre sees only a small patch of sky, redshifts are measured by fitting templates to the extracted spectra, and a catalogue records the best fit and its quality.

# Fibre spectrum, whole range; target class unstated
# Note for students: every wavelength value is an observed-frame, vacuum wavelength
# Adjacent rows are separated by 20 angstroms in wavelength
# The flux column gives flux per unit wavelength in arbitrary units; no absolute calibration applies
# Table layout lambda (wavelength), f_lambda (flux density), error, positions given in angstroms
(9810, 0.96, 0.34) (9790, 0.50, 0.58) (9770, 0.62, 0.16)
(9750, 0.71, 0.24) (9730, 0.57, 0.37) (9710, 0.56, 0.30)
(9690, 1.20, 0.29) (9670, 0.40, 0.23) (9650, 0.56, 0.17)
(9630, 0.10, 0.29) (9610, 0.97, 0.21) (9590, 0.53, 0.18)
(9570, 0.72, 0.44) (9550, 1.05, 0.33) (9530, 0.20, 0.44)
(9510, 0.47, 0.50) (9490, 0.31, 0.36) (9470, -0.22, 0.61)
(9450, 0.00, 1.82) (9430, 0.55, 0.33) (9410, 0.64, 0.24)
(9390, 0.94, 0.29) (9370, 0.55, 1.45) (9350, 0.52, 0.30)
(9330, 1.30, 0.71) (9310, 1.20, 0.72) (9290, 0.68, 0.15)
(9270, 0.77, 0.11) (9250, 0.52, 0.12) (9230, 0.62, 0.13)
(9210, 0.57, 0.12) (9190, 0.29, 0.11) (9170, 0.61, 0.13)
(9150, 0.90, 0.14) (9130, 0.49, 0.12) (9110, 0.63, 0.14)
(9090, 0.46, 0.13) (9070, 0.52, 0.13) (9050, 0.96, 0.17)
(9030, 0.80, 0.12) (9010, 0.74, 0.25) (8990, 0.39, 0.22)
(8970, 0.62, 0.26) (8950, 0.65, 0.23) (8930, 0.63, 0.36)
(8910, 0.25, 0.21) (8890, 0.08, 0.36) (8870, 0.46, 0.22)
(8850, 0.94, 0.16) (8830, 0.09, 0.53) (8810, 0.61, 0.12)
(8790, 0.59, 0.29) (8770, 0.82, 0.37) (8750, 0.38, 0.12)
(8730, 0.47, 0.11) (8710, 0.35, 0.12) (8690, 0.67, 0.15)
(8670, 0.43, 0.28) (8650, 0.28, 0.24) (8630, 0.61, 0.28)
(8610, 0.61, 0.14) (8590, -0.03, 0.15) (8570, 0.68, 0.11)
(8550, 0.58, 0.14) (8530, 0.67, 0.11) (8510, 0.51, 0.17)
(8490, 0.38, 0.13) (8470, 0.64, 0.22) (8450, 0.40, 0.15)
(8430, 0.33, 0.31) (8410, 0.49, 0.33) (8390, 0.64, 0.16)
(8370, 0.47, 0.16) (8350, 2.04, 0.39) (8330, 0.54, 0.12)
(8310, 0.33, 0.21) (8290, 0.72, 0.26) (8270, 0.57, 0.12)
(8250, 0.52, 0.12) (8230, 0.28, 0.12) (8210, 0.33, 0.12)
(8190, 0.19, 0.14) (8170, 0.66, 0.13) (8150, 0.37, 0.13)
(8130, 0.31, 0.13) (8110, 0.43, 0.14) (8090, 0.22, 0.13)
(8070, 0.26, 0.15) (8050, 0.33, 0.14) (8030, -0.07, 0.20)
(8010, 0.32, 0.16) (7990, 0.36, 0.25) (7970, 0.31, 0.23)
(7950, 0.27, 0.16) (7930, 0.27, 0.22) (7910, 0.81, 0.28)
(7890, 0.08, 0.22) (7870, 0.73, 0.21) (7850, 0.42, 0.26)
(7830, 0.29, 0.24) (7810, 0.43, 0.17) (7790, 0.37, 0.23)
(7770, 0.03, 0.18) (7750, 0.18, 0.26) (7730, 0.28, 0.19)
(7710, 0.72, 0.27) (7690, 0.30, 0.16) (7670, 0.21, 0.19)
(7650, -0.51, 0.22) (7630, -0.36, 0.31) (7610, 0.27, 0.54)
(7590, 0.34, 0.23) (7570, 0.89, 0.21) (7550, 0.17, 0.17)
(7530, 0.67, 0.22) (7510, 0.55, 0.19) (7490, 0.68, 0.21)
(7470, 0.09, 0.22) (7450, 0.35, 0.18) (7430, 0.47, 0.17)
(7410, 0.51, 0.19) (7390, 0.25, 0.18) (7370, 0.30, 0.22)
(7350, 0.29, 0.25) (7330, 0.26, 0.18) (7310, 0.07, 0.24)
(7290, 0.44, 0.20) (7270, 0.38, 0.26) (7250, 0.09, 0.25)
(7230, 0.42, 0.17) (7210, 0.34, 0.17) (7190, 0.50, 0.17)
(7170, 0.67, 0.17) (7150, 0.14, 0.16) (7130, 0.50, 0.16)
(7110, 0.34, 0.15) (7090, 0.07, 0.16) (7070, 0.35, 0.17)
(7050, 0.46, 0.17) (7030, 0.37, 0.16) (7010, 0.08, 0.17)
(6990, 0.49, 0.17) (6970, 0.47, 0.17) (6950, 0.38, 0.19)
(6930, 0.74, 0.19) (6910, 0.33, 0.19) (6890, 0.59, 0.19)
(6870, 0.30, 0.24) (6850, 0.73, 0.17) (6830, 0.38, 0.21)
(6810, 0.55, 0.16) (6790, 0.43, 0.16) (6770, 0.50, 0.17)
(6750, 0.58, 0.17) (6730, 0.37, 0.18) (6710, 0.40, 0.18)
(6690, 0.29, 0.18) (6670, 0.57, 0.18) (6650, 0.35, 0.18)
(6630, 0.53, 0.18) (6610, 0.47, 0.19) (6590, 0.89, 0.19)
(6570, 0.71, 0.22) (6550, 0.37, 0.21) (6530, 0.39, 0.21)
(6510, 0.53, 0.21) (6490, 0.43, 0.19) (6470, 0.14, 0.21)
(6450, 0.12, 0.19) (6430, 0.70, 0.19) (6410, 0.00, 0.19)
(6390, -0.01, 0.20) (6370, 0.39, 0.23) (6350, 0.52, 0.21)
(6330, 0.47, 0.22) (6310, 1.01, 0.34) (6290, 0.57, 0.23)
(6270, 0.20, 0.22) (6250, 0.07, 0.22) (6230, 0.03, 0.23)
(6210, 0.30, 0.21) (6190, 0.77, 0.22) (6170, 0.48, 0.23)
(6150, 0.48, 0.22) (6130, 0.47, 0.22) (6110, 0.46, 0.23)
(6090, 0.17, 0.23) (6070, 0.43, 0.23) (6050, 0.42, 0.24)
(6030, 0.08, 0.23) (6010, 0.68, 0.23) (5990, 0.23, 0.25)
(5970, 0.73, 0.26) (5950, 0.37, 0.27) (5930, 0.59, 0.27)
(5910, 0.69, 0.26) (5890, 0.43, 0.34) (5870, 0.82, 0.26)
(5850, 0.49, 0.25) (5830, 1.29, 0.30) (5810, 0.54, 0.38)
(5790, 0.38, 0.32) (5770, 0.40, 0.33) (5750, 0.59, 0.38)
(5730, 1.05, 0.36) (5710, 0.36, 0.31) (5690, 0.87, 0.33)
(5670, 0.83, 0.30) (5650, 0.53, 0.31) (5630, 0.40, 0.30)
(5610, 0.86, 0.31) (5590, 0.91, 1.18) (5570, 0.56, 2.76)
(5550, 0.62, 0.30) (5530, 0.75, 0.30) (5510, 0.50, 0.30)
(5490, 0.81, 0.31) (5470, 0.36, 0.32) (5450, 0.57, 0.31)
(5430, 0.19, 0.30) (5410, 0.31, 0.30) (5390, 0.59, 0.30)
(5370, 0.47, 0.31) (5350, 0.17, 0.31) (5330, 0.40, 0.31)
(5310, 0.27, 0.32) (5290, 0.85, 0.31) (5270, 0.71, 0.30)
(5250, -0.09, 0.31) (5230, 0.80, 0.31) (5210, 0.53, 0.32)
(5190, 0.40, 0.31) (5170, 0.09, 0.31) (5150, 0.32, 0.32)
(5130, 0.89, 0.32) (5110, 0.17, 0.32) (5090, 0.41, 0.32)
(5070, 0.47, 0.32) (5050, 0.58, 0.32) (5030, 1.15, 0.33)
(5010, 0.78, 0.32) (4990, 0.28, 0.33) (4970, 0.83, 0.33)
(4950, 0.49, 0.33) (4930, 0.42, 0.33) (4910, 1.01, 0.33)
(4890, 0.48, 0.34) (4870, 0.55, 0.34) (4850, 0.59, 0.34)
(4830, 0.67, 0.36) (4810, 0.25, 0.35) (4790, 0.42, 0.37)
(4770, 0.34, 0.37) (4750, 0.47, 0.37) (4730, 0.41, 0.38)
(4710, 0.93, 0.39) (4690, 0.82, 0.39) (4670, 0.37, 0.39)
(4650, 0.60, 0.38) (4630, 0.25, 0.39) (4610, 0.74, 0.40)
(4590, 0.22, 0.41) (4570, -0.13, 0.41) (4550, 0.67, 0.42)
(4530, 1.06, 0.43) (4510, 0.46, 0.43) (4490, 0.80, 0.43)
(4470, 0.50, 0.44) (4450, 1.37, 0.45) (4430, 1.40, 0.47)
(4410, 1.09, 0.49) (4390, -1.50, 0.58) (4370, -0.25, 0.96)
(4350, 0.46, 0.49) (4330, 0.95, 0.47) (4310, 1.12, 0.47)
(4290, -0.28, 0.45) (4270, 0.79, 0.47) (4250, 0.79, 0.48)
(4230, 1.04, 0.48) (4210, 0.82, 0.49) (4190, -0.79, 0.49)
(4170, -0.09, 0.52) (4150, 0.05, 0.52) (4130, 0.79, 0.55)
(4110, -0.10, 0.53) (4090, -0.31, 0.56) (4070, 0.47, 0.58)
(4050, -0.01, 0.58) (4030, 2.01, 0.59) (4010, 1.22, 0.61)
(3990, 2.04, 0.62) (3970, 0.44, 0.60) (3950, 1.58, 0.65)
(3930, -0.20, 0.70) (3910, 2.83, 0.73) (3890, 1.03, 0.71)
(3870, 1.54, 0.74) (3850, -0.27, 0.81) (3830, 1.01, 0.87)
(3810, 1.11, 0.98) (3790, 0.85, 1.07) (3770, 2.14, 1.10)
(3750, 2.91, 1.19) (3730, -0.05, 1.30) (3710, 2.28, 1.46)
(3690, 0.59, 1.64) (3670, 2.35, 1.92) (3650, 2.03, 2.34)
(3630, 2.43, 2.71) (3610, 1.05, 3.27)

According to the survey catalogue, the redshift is 1.239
